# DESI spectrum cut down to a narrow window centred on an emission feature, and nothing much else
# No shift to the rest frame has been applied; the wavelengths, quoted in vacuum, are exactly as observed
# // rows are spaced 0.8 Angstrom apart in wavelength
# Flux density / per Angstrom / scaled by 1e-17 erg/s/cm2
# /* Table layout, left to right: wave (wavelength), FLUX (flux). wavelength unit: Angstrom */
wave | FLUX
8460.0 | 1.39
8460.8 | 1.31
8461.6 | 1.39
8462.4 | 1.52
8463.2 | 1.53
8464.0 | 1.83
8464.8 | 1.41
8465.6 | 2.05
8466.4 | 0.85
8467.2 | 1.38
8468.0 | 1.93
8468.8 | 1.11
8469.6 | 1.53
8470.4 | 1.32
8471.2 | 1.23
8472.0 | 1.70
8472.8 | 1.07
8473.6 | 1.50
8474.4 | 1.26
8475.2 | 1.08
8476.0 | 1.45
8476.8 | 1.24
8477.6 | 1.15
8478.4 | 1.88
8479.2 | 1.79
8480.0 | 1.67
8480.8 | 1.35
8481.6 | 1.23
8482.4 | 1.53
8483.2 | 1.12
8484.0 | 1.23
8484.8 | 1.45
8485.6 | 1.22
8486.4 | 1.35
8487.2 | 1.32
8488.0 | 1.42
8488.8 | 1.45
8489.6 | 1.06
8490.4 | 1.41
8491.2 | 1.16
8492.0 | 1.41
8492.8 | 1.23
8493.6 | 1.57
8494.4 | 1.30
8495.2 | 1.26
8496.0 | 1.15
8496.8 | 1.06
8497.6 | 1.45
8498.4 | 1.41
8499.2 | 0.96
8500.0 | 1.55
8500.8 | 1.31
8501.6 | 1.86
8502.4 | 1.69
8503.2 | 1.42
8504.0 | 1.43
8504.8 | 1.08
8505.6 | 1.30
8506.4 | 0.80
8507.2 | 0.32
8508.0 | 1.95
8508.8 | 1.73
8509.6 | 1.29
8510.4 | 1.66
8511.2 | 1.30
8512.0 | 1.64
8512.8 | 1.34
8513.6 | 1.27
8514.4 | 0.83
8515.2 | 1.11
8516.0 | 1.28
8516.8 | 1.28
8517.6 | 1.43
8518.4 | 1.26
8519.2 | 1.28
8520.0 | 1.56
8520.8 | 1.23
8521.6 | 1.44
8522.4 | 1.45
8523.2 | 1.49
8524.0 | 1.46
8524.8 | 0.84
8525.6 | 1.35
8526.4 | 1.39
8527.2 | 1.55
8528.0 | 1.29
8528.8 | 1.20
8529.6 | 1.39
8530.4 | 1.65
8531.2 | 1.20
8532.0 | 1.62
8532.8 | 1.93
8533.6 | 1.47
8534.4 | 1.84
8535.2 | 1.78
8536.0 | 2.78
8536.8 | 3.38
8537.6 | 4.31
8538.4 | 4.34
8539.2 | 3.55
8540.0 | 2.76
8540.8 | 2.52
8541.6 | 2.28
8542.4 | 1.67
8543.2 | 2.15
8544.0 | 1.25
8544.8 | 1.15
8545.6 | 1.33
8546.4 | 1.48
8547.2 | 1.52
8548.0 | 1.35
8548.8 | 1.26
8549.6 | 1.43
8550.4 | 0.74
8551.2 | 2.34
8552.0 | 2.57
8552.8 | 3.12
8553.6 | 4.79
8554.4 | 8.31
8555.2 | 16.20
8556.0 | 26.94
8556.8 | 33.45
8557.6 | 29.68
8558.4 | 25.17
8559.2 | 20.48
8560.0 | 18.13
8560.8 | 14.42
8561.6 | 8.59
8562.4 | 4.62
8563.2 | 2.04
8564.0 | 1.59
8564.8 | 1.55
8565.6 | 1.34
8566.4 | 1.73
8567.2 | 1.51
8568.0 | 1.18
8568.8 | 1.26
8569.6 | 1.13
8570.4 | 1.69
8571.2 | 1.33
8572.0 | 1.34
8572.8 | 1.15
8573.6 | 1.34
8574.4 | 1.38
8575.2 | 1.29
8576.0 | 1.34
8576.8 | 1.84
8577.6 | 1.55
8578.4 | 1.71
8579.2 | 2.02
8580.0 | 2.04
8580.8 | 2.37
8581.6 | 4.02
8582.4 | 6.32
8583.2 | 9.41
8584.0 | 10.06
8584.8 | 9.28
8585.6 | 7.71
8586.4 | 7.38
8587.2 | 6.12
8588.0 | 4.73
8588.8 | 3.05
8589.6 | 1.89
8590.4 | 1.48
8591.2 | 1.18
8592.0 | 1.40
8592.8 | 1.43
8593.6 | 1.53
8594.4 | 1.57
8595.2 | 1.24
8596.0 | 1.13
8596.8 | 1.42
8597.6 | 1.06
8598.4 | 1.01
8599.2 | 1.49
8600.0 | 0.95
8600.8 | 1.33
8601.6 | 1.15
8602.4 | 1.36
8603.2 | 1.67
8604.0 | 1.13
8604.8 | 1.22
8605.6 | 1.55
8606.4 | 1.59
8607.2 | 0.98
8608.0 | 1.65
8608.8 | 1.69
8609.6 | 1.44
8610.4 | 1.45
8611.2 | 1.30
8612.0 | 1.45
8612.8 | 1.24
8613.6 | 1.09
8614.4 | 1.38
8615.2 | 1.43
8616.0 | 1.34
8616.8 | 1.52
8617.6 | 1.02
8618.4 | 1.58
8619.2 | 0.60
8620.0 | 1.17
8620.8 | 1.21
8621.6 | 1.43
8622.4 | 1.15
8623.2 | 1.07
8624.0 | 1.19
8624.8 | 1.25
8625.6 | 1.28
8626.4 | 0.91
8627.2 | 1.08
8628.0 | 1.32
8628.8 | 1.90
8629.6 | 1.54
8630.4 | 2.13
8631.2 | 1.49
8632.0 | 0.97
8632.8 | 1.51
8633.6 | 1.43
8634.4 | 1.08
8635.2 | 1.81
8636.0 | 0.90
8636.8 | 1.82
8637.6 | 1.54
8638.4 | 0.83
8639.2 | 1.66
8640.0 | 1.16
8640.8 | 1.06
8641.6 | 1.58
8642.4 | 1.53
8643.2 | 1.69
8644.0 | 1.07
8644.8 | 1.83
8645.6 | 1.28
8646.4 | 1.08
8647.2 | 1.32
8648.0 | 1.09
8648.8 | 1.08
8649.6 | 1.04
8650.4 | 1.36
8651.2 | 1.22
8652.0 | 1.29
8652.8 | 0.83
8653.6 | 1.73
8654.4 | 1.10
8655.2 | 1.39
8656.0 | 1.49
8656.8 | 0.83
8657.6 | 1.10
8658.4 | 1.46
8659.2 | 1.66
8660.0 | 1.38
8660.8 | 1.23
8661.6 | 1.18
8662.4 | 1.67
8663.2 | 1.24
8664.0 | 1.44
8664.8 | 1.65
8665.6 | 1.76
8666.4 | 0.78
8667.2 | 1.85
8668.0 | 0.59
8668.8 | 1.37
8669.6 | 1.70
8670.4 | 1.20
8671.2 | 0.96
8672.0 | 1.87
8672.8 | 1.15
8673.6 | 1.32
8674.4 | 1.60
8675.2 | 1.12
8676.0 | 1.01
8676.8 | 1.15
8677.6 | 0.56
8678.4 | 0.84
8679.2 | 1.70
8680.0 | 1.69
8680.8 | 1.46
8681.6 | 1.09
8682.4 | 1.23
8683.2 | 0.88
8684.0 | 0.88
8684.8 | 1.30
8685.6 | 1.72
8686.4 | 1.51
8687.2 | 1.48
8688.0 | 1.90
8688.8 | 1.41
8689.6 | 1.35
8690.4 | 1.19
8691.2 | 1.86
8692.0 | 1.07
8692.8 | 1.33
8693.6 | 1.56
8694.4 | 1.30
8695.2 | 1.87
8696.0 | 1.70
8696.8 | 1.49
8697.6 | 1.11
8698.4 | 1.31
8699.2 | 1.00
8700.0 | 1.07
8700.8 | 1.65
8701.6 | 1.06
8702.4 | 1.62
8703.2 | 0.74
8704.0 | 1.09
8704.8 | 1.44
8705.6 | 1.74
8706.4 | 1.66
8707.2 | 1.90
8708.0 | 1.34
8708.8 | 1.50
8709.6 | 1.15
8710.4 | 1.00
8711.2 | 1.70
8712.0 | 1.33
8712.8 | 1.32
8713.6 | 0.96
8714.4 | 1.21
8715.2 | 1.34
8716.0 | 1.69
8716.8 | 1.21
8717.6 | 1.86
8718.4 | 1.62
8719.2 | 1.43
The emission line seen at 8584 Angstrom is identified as [N II] 6583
